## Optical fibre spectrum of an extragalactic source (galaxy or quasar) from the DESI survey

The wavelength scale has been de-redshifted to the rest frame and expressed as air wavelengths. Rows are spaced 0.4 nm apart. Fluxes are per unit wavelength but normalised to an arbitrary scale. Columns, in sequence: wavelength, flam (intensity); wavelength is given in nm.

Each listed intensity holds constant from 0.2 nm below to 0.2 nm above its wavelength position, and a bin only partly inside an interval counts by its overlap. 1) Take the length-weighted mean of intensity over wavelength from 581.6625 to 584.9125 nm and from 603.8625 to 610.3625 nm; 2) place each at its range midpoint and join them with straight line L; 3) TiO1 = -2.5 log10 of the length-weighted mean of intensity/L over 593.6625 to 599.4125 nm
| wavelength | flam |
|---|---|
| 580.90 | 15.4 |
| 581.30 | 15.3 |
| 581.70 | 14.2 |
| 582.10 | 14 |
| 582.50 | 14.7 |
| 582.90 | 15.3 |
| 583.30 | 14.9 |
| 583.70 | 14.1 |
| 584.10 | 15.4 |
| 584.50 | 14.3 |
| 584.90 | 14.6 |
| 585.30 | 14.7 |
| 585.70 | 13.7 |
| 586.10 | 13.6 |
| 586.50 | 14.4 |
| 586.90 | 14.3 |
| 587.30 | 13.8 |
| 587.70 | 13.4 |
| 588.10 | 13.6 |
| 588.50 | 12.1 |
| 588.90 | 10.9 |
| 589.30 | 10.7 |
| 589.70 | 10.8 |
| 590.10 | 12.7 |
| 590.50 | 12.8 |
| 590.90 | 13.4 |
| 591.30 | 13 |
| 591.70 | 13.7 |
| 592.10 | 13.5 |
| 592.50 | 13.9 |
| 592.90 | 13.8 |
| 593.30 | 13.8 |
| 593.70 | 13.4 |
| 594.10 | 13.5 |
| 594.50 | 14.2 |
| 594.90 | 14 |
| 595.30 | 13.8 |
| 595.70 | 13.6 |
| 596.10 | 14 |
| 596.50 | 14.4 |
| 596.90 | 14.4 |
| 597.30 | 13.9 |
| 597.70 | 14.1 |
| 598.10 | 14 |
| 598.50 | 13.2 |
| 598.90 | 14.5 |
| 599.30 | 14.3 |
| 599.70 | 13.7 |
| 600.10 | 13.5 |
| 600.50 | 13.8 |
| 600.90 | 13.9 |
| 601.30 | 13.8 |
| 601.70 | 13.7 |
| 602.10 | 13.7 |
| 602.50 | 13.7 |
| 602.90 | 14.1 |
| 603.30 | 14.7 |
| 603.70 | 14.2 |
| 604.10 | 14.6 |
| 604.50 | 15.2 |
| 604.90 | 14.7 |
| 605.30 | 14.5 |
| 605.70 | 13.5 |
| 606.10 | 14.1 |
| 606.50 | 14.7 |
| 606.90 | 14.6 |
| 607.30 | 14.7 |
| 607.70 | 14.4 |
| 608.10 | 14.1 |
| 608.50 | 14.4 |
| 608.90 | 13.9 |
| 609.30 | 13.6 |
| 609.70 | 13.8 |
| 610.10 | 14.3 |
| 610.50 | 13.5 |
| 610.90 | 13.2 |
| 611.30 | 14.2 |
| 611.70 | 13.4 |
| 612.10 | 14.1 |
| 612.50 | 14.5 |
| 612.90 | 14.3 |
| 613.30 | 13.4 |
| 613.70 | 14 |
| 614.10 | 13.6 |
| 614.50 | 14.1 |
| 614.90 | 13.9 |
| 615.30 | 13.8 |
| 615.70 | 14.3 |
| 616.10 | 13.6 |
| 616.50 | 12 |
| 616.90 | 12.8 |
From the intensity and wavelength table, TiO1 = 0.037 mag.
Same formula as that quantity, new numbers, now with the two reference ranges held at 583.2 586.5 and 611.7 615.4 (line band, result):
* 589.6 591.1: 0.14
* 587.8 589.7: 0.21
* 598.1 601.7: 0.02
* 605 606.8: -0.01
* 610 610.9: 0.02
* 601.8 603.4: 0.01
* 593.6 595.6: 0.04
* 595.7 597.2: 0.00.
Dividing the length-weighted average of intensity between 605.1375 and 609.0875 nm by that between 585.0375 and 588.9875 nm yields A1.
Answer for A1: 1.1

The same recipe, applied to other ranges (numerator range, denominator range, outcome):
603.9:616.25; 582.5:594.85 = 1.04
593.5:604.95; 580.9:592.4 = 1.02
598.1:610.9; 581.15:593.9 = 1.03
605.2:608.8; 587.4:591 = 1.17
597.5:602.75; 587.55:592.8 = 1.09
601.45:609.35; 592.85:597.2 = 1.03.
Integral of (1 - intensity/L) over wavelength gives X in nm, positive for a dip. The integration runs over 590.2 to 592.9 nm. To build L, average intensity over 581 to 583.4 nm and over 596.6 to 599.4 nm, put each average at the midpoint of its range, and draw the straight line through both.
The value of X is 0.18 nm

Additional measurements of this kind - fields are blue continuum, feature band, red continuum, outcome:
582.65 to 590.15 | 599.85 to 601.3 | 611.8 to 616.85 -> -0.01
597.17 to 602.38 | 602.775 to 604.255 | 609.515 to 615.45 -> -0.06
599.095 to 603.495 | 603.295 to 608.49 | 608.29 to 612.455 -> -0.21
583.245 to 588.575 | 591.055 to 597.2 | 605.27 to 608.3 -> 0.16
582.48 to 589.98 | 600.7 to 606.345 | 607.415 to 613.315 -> -0.13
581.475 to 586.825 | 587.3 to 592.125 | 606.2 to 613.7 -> 0.60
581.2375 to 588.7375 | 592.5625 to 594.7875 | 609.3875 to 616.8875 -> 0.05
